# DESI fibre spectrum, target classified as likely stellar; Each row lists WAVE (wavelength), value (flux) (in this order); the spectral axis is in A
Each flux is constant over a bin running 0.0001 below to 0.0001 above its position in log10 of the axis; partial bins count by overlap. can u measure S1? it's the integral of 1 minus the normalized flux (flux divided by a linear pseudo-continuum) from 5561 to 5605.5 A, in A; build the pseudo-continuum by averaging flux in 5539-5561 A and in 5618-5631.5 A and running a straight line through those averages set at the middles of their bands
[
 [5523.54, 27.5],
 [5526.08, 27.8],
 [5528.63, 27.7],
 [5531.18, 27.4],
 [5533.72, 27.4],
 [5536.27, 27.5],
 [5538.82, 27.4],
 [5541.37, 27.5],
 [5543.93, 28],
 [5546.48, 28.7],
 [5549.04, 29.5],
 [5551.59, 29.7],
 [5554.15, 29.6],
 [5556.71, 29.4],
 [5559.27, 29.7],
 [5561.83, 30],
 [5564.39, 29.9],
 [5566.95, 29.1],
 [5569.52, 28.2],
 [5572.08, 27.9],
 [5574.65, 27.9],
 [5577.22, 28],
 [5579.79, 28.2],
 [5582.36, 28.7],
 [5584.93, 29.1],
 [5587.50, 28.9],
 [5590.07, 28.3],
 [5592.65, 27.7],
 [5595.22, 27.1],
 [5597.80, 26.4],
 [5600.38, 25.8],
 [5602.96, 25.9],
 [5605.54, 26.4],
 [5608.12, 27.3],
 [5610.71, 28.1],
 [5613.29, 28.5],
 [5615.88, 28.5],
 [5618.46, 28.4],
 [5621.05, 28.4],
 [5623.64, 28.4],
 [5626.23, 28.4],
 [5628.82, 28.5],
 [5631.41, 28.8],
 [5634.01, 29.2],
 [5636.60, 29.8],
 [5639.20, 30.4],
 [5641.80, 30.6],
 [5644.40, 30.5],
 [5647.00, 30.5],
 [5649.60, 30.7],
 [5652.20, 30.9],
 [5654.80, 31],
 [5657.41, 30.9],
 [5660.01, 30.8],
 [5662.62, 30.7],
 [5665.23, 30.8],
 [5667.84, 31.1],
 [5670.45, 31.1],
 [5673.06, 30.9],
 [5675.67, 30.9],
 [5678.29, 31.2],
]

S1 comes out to 1.1 A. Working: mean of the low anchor 28.9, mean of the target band 28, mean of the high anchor 28.5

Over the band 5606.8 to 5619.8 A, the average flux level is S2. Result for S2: 28.2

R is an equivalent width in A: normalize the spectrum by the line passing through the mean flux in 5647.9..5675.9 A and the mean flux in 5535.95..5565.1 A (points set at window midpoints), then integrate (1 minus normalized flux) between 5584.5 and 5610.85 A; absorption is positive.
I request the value 2.2 A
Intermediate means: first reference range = 28.9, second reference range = 30.9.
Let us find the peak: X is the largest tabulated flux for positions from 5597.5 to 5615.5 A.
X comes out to 28.5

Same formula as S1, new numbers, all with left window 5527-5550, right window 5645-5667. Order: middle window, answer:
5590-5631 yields 2.80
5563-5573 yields -0.08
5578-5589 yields 0.11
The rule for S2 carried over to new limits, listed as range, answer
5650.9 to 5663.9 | 30.9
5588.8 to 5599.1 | 27.4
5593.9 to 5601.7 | 26.4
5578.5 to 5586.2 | 28.7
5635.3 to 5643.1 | 30.3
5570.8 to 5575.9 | 27.9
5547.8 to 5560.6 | 29.6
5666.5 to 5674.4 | 31.1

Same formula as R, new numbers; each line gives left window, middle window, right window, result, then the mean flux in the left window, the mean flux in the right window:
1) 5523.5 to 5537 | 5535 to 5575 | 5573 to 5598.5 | -1.4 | 27.6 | 28.1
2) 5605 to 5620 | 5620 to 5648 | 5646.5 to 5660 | 0.1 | 27.9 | 30.8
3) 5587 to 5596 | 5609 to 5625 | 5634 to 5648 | 0.4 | 28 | 30.2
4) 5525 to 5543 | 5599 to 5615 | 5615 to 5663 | 1.1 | 27.5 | 29.8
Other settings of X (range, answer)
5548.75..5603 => 30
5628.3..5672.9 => 31.1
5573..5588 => 29.1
